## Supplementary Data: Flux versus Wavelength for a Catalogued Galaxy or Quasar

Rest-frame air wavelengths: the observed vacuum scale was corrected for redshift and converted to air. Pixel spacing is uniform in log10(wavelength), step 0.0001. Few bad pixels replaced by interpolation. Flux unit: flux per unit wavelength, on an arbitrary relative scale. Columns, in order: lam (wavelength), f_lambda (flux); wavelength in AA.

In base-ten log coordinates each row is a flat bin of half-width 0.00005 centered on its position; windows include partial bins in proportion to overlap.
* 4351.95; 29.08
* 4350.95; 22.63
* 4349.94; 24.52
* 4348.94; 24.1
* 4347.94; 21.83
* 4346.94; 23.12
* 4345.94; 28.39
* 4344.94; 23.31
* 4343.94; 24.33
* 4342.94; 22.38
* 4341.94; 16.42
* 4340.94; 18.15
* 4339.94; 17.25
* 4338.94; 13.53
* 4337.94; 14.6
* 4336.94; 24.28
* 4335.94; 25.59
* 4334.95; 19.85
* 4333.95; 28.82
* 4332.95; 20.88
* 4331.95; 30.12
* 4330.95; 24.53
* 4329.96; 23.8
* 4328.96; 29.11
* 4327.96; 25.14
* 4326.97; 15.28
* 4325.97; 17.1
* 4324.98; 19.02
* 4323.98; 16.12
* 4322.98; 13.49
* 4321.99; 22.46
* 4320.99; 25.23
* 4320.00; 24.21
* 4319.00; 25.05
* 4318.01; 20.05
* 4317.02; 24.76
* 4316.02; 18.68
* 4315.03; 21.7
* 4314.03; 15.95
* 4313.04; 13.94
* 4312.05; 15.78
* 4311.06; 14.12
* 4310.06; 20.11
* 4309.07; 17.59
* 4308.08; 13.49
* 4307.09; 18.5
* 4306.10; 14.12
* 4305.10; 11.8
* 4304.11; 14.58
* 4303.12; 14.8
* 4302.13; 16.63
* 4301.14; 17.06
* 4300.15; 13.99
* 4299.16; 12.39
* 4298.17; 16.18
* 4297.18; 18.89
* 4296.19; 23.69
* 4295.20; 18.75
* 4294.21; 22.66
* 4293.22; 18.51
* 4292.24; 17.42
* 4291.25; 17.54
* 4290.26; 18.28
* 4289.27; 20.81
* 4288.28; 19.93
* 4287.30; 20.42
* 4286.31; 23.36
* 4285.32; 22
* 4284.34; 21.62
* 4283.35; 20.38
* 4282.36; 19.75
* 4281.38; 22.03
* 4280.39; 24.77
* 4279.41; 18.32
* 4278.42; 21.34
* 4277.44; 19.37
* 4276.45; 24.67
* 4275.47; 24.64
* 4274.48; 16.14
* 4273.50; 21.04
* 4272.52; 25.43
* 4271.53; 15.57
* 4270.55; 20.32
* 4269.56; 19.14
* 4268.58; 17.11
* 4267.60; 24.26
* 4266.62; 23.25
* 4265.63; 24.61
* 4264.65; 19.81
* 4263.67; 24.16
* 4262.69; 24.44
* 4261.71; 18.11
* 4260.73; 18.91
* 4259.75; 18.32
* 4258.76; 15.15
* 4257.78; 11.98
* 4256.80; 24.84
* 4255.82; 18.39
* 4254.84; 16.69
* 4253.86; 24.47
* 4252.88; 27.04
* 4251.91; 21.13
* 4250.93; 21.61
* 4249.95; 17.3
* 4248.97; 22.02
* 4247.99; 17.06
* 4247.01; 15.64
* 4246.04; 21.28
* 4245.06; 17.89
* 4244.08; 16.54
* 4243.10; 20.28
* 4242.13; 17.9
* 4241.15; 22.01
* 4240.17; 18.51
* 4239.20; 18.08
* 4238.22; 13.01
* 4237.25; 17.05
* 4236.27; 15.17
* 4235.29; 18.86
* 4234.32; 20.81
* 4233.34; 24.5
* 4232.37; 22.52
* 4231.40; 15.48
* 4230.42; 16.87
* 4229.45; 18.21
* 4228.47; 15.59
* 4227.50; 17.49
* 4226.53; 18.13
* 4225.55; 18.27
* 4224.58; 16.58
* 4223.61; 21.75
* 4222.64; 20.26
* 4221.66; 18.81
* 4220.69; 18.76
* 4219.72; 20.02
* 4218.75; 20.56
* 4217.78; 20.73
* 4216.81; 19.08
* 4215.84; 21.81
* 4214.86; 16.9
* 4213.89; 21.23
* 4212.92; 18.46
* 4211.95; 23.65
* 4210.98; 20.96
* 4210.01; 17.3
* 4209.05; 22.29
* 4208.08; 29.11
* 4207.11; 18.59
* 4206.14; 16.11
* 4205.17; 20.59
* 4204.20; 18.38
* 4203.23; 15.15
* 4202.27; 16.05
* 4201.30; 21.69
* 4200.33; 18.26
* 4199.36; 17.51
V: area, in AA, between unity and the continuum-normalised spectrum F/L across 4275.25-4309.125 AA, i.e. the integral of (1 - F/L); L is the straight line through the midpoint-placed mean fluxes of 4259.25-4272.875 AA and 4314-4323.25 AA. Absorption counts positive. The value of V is 3.8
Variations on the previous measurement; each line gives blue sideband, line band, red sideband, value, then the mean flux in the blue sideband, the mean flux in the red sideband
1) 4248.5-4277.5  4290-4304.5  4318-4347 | 2.6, 20.7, 21.7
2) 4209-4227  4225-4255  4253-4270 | 1.6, 19.7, 20.4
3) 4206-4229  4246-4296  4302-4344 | -2.0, 19.7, 19.6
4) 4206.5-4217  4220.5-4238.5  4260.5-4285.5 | 2.2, 20.8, 21.2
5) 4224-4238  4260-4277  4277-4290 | -0.8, 18.2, 21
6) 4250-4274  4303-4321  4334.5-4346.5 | 2.3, 20.6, 20.7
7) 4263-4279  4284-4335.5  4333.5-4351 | 5.1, 21.3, 21.8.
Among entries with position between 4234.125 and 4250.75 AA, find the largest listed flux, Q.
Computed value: 22.02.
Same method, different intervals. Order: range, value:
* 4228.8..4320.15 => 27.04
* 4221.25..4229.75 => 21.75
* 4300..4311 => 20.11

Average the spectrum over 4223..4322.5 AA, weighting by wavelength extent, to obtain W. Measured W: 19.3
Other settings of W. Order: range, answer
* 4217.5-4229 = 18.9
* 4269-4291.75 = 20.7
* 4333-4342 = 20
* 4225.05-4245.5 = 18.2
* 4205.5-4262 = 19.2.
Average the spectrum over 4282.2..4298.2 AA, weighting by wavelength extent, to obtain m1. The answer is 20.1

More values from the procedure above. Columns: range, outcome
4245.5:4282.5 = 20.5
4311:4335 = 21.2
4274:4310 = 18.8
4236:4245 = 17.7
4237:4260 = 19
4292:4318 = 17.2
